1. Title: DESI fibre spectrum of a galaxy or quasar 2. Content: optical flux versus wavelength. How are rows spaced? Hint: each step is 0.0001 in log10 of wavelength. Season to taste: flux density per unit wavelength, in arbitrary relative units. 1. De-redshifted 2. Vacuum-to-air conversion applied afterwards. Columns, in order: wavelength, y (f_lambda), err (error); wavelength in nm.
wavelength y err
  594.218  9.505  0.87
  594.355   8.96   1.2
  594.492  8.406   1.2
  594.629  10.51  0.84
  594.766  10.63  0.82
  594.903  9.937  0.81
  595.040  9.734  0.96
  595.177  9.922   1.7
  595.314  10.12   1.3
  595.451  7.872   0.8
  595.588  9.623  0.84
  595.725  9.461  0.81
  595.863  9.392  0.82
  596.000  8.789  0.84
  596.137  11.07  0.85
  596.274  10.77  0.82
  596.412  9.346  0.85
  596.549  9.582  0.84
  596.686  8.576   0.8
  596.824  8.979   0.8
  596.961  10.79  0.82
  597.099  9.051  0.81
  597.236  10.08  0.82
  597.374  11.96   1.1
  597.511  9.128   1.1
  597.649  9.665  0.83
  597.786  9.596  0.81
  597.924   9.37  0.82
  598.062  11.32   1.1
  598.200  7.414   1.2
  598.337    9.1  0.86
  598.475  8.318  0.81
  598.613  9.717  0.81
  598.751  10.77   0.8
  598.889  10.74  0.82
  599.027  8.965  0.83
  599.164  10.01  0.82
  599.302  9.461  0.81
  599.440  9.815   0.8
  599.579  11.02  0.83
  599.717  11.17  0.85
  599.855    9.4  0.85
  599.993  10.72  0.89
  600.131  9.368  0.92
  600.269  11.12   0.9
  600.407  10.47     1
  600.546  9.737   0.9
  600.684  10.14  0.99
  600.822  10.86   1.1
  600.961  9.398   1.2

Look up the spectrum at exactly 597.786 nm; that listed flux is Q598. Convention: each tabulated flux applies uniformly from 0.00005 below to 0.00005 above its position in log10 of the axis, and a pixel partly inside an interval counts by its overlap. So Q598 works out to 9.596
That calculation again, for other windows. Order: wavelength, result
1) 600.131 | 9.368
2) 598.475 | 8.318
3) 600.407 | 10.47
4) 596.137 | 11.07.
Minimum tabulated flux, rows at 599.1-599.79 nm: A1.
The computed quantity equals 9.461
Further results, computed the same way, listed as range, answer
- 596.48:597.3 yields 8.576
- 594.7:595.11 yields 9.734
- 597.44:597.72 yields 9.128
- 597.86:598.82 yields 7.414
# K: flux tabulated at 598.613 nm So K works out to 9.717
